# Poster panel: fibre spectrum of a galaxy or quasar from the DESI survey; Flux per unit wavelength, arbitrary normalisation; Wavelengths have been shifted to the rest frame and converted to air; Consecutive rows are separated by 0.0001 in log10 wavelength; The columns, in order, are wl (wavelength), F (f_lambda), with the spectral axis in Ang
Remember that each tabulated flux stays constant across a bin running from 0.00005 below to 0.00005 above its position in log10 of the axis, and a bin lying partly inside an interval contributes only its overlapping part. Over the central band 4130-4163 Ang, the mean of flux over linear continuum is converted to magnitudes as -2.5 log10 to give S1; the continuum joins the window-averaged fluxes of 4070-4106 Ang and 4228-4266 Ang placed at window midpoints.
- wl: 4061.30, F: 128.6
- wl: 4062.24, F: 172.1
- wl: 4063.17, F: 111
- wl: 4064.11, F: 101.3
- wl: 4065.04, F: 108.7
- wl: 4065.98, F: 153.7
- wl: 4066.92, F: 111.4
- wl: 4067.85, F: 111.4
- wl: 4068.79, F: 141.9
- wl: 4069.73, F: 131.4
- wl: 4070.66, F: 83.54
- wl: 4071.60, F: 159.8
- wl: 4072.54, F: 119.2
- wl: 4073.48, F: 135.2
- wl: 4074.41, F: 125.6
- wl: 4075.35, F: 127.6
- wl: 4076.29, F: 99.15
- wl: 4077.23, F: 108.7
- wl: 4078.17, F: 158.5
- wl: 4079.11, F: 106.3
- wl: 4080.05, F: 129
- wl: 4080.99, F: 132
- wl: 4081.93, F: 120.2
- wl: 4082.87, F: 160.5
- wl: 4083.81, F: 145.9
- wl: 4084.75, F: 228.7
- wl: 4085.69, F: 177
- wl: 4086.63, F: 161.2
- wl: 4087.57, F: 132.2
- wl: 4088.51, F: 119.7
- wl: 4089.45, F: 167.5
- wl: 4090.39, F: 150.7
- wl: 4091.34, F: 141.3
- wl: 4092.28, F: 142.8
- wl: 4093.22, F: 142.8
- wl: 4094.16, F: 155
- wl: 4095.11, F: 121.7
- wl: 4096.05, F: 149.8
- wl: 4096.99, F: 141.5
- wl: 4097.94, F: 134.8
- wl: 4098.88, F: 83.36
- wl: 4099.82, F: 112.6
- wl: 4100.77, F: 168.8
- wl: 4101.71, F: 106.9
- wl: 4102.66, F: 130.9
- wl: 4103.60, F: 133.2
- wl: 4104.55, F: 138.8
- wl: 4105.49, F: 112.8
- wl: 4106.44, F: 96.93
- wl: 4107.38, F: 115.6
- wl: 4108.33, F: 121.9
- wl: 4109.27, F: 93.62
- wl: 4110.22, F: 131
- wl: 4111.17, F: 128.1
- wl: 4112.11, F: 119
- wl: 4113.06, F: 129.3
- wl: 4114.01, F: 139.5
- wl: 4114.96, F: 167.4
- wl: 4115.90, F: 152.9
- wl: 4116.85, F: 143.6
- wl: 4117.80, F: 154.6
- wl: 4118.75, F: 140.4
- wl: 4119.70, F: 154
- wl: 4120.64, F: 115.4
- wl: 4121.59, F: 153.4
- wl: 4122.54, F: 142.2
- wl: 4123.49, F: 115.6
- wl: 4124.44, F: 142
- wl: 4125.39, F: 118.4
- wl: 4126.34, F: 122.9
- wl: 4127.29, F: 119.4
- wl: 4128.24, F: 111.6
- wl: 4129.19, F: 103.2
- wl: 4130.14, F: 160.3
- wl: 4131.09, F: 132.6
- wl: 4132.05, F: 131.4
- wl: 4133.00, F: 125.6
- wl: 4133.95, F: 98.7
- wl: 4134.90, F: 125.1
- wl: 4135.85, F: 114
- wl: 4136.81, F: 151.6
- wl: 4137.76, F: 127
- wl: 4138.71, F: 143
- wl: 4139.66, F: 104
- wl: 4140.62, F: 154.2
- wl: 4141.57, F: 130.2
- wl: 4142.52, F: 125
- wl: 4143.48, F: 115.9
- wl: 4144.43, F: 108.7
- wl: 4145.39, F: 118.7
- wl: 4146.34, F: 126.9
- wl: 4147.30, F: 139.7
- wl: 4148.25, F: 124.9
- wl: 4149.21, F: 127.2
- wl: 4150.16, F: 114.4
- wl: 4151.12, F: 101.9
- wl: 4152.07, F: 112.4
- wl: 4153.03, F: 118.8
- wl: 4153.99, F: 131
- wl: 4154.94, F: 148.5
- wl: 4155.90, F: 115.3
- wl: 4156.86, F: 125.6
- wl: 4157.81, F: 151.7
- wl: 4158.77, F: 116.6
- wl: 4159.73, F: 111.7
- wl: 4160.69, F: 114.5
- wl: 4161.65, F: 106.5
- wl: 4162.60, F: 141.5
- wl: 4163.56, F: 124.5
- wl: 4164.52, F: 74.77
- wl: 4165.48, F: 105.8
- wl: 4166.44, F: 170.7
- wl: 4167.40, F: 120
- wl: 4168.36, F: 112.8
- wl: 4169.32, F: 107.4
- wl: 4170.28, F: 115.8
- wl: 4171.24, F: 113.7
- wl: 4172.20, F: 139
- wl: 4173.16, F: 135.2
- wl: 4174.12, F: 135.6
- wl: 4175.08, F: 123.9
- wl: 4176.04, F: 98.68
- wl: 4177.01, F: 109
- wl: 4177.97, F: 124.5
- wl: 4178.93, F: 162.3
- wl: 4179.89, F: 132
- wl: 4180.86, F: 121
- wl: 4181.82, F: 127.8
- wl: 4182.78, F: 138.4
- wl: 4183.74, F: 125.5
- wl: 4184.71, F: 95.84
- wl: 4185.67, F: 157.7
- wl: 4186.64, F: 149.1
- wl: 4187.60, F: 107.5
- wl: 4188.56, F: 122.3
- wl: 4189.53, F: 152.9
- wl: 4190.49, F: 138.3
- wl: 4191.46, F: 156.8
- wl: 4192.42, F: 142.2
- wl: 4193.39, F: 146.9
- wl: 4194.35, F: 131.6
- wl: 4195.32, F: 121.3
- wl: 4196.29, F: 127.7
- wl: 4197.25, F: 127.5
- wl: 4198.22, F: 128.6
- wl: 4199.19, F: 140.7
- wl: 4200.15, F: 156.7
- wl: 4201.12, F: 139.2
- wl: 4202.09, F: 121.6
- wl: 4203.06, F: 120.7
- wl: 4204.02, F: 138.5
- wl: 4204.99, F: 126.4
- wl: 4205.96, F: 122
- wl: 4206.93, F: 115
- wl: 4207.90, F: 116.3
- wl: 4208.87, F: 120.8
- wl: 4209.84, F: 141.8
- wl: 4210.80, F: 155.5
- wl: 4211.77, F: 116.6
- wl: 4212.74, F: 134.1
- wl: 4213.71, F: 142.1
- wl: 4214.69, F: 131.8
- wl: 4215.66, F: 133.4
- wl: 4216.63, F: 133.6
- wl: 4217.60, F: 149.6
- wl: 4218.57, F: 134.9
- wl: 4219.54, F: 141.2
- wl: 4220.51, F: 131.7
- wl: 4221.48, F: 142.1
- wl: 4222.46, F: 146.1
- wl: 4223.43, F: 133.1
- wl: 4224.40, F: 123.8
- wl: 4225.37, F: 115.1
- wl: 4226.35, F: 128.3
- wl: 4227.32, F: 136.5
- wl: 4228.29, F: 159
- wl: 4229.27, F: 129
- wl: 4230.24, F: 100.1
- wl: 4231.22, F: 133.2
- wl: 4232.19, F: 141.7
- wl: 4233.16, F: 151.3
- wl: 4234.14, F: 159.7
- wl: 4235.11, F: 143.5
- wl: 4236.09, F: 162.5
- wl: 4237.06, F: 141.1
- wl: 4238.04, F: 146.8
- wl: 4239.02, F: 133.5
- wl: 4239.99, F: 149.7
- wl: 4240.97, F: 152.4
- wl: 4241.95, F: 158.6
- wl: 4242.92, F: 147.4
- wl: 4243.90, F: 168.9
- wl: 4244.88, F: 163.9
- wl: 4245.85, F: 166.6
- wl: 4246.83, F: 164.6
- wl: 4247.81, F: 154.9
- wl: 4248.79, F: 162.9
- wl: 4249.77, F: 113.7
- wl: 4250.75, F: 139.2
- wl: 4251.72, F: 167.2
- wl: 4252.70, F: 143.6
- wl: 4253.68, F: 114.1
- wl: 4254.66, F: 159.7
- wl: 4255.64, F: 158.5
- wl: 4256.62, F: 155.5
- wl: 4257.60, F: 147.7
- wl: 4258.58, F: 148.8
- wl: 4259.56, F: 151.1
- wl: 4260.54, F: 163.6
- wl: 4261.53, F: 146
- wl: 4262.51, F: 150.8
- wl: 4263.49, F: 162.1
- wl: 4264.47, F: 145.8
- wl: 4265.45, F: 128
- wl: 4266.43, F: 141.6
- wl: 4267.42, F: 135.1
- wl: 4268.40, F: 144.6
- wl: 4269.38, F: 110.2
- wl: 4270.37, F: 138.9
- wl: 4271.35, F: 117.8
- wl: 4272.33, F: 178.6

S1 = 0.12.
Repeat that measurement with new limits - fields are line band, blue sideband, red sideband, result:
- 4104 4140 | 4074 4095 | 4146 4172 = 0.02 mag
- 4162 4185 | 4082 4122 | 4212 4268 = 0.15 mag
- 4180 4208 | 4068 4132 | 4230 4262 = 0.09 mag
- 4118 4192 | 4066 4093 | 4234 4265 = 0.14 mag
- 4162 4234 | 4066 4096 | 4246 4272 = 0.09 mag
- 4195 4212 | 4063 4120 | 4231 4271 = 0.11 mag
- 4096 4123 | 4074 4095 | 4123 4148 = 0.02 mag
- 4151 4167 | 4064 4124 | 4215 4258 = 0.13 mag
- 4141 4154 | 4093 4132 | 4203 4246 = 0.10 mag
